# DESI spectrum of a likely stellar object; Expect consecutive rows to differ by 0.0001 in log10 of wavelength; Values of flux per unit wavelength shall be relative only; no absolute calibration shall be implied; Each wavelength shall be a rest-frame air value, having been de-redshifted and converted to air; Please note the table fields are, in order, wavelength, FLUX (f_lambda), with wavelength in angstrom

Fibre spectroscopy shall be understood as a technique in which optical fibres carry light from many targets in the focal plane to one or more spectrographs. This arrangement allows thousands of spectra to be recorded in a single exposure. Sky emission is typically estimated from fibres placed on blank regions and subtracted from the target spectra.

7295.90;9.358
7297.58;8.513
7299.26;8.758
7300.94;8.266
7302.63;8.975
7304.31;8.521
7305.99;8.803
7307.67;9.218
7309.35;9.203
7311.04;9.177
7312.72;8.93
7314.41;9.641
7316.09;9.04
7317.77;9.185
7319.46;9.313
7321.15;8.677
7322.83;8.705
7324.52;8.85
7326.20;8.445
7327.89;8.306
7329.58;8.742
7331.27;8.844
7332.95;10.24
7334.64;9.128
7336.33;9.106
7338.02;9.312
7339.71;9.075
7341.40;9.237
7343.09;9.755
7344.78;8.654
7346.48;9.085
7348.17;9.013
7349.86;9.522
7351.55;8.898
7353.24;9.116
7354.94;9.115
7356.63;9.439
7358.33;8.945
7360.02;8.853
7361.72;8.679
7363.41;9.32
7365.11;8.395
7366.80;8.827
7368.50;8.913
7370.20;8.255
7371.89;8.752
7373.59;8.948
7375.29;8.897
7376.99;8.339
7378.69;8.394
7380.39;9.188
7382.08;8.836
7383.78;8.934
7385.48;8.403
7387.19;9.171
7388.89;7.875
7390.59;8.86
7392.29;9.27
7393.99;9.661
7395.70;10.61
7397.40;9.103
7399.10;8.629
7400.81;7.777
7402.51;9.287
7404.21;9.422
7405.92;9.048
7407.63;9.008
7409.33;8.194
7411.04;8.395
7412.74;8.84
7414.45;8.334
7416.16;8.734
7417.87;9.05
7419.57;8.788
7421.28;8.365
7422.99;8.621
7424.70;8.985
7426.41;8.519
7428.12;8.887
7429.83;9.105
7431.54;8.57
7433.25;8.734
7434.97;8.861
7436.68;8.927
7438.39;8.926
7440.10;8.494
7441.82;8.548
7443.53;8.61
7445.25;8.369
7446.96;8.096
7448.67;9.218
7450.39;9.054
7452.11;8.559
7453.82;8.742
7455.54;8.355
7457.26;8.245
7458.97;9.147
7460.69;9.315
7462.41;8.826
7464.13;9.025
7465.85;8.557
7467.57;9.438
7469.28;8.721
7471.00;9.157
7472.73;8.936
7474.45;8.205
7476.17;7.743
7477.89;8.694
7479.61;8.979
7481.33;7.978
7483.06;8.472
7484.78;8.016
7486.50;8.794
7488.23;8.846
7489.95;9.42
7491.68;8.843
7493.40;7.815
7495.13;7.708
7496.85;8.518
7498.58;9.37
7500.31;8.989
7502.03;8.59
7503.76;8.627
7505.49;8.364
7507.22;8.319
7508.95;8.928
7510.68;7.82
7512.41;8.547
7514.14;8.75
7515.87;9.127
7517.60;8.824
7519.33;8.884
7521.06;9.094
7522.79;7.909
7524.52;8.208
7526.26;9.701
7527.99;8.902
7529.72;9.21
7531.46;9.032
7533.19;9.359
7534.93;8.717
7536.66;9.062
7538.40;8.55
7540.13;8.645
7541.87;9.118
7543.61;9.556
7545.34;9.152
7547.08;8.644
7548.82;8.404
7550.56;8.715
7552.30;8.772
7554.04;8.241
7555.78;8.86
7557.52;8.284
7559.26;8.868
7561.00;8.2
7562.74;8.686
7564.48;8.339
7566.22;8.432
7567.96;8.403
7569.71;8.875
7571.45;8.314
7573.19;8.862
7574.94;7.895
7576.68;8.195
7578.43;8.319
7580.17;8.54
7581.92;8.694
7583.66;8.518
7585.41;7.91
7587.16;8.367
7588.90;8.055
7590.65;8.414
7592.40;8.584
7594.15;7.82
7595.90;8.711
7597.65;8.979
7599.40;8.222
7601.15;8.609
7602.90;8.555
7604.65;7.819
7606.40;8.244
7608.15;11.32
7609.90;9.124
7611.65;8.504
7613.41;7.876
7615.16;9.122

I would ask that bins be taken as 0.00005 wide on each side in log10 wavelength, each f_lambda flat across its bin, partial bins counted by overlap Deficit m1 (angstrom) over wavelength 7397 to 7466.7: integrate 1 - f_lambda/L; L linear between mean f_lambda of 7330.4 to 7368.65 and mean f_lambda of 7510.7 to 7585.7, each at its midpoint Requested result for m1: 1.52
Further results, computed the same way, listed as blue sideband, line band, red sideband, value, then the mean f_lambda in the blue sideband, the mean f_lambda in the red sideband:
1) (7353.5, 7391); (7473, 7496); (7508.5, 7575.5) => 0.8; 8.79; 8.72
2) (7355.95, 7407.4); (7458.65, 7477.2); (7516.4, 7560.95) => 0.1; 8.9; 8.82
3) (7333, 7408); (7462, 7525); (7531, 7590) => 0.8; 8.99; 8.6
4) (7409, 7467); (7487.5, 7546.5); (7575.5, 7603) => -1.6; 8.71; 8.4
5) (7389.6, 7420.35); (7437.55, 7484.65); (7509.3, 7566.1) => 1.0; 8.94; 8.75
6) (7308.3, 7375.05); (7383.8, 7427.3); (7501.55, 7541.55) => 0.4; 9.02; 8.75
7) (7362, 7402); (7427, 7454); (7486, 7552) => 0.2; 8.84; 8.76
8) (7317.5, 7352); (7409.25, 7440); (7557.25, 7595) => 0.3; 9.05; 8.39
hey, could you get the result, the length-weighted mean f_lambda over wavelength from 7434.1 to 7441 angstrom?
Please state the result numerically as 8.79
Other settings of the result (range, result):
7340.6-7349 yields 9.14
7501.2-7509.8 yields 8.56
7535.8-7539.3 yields 8.81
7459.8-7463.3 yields 9.06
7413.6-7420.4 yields 8.73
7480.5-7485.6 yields 8.15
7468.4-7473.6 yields 8.94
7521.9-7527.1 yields 8.6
